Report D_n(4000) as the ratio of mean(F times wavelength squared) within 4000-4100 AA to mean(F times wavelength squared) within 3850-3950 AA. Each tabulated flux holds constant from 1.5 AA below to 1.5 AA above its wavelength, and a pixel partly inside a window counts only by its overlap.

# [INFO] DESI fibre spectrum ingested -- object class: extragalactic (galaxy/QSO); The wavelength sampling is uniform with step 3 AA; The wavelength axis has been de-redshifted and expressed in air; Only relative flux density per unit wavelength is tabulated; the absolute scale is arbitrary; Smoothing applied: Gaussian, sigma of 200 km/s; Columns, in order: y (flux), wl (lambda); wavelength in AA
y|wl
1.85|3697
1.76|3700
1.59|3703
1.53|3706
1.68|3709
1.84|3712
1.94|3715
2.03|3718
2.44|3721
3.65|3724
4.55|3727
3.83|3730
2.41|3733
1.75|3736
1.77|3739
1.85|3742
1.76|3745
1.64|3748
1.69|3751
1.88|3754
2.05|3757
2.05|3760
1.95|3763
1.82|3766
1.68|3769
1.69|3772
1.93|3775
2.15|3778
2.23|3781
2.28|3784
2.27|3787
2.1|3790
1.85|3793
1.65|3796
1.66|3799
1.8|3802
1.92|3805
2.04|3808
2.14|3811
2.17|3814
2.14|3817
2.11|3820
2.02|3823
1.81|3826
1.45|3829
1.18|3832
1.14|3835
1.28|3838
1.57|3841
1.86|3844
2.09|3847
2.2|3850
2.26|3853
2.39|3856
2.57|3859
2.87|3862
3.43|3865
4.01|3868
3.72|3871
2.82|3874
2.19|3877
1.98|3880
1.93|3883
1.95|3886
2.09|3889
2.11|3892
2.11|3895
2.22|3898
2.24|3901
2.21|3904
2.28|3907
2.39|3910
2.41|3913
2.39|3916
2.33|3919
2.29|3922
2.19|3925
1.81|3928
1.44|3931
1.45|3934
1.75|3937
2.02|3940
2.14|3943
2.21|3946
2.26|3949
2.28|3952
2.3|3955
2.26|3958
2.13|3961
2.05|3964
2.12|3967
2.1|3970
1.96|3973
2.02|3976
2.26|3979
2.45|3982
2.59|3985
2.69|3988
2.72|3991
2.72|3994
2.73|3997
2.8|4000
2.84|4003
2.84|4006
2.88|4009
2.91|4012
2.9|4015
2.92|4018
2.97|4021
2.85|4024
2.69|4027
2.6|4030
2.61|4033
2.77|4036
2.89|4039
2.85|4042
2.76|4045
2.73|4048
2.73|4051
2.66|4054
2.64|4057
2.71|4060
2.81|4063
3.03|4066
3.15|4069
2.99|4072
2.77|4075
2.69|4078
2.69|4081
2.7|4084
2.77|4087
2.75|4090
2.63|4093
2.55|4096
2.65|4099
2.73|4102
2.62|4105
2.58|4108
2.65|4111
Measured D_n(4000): 1.30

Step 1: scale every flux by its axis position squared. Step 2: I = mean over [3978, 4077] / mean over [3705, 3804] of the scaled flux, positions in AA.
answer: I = 1.52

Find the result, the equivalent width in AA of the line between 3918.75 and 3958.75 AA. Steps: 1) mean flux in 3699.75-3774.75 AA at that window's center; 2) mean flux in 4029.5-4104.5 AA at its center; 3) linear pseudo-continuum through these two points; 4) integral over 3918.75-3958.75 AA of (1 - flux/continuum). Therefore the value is 7.5 AA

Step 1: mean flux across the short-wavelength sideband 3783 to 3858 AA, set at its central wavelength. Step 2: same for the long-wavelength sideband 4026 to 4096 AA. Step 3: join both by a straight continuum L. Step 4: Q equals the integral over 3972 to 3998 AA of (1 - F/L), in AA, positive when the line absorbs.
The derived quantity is 0.3 AA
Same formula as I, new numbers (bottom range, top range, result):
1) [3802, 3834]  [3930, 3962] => 1.15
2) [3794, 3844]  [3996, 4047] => 1.77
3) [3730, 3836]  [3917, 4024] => 1.36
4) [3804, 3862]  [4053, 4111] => 1.60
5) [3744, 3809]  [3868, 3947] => 1.24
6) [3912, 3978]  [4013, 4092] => 1.41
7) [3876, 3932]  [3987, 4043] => 1.38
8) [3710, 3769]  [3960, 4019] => 1.29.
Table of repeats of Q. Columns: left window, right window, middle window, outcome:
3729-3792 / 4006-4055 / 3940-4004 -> 6.8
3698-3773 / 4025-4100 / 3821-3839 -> 6.2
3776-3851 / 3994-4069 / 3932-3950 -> 3.5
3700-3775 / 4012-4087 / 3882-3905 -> 3.3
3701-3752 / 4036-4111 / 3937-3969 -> 5.2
